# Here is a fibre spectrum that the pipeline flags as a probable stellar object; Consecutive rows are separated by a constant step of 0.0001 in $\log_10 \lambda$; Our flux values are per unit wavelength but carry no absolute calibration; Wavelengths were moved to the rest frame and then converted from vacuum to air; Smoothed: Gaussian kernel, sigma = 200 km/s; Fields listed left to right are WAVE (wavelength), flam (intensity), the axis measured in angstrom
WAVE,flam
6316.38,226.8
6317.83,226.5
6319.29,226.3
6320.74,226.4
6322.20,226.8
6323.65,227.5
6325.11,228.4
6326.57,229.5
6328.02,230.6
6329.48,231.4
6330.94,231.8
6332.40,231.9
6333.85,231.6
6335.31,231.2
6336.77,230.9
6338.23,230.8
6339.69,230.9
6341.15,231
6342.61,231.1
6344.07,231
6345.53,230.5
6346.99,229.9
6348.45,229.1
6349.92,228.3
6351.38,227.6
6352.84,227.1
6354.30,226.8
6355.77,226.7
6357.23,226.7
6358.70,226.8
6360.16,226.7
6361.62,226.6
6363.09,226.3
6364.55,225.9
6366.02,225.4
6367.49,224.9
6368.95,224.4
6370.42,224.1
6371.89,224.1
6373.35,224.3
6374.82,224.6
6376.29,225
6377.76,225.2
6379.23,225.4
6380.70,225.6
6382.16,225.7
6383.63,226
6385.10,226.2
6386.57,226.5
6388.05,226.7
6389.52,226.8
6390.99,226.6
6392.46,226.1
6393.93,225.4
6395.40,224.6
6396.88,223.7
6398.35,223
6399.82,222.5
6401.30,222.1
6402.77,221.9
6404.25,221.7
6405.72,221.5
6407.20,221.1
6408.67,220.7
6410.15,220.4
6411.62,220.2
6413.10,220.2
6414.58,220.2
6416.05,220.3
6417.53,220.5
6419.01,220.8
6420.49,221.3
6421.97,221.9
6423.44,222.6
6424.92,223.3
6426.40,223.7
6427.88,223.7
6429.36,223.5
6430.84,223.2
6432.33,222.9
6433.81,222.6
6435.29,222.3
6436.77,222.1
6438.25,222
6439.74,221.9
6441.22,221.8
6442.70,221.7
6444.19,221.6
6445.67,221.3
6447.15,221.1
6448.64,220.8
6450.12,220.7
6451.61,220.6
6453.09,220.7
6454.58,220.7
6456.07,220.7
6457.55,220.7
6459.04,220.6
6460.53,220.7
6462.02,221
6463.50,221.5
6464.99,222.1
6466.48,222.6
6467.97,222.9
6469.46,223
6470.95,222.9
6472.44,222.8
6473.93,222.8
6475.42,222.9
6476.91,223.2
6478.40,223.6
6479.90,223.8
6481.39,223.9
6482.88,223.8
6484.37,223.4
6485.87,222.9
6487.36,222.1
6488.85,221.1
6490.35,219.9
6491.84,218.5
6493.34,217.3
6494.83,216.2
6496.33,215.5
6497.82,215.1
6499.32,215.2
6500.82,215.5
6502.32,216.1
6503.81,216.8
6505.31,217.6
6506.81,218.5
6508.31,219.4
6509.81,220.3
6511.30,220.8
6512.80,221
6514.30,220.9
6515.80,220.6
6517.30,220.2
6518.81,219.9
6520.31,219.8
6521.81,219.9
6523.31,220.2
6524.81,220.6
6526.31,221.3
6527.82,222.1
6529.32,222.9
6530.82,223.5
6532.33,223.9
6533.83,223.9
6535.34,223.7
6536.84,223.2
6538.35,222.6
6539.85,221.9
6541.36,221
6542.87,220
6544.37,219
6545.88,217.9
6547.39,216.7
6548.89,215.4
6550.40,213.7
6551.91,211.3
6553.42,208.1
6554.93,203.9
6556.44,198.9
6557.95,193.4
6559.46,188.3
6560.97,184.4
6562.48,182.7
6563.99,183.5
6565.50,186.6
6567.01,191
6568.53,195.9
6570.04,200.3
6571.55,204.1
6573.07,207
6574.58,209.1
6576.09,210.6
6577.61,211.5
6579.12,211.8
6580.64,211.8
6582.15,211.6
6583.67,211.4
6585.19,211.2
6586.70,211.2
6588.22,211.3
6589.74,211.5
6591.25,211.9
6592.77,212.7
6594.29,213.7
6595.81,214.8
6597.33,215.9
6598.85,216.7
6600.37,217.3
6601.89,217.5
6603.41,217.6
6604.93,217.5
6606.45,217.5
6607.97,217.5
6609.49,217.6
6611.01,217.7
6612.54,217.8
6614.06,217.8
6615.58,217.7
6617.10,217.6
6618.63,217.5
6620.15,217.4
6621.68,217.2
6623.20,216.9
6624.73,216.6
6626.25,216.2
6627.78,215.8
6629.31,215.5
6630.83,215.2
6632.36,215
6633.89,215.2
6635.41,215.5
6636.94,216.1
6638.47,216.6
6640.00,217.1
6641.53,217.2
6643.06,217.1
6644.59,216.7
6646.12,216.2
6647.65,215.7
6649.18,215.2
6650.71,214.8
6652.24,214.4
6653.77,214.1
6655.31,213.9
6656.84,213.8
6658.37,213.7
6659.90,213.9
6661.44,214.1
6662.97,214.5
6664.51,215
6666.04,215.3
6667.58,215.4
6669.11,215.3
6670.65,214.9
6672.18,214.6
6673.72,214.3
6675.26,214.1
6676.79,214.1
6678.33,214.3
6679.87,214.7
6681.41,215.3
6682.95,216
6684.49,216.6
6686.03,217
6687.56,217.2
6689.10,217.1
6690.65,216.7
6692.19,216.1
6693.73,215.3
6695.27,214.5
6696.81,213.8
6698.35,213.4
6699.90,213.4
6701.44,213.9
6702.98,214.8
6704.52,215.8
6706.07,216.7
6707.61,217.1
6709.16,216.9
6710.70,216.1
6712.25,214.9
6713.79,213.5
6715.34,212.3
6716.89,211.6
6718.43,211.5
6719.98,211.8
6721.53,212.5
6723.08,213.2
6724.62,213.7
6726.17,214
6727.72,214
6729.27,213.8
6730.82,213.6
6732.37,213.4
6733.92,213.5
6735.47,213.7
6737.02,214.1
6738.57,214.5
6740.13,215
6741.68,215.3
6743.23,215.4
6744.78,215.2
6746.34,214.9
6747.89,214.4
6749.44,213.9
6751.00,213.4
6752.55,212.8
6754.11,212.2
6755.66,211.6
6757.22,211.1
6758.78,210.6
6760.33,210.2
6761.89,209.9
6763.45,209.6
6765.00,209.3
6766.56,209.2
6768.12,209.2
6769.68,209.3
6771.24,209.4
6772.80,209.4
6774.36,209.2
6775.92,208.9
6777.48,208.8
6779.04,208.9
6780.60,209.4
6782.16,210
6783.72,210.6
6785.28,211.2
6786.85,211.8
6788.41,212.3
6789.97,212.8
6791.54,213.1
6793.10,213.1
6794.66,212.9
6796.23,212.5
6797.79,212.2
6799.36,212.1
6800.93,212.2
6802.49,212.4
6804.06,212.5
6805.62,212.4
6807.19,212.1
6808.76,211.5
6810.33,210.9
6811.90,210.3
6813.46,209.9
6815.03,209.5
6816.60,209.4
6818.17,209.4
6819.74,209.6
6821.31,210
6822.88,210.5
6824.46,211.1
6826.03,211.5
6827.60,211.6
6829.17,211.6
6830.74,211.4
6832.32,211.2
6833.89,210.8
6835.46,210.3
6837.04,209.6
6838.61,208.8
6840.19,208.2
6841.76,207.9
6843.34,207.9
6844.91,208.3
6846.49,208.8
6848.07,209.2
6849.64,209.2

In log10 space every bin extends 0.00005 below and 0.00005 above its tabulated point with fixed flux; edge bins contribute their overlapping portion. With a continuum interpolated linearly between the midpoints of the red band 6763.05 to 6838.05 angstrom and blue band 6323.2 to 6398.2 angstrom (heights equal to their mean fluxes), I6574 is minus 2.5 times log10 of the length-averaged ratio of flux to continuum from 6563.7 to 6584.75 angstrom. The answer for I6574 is 0.08 mag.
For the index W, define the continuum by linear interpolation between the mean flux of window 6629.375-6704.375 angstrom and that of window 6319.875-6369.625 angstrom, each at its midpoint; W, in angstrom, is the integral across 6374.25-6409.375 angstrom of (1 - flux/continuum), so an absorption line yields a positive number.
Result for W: 0.4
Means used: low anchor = 229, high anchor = 215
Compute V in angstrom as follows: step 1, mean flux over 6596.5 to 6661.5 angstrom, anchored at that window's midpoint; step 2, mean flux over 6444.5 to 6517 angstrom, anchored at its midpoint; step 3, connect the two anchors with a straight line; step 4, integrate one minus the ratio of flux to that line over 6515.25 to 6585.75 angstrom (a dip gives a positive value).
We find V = 2.4 angstrom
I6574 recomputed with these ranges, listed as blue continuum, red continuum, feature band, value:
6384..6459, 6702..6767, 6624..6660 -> 0.00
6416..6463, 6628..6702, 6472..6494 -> -0.01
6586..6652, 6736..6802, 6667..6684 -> 0.00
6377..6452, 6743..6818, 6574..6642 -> 0.01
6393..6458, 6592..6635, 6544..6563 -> 0.07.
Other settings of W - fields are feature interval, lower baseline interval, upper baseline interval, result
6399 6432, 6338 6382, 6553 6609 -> 0.0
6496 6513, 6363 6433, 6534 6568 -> -0.5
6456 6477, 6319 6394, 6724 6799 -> 0.1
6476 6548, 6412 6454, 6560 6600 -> -2.5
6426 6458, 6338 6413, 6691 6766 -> 0.2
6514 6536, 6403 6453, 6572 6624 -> -0.4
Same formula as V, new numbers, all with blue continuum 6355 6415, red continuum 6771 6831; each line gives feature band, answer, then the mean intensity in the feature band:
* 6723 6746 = -0.11 angstrom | 214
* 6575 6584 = 0.28 angstrom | 211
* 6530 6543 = -0.19 angstrom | 223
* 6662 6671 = 0.01 angstrom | 215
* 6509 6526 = -0.02 angstrom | 221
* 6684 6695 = -0.10 angstrom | 217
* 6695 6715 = -0.08 angstrom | 215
